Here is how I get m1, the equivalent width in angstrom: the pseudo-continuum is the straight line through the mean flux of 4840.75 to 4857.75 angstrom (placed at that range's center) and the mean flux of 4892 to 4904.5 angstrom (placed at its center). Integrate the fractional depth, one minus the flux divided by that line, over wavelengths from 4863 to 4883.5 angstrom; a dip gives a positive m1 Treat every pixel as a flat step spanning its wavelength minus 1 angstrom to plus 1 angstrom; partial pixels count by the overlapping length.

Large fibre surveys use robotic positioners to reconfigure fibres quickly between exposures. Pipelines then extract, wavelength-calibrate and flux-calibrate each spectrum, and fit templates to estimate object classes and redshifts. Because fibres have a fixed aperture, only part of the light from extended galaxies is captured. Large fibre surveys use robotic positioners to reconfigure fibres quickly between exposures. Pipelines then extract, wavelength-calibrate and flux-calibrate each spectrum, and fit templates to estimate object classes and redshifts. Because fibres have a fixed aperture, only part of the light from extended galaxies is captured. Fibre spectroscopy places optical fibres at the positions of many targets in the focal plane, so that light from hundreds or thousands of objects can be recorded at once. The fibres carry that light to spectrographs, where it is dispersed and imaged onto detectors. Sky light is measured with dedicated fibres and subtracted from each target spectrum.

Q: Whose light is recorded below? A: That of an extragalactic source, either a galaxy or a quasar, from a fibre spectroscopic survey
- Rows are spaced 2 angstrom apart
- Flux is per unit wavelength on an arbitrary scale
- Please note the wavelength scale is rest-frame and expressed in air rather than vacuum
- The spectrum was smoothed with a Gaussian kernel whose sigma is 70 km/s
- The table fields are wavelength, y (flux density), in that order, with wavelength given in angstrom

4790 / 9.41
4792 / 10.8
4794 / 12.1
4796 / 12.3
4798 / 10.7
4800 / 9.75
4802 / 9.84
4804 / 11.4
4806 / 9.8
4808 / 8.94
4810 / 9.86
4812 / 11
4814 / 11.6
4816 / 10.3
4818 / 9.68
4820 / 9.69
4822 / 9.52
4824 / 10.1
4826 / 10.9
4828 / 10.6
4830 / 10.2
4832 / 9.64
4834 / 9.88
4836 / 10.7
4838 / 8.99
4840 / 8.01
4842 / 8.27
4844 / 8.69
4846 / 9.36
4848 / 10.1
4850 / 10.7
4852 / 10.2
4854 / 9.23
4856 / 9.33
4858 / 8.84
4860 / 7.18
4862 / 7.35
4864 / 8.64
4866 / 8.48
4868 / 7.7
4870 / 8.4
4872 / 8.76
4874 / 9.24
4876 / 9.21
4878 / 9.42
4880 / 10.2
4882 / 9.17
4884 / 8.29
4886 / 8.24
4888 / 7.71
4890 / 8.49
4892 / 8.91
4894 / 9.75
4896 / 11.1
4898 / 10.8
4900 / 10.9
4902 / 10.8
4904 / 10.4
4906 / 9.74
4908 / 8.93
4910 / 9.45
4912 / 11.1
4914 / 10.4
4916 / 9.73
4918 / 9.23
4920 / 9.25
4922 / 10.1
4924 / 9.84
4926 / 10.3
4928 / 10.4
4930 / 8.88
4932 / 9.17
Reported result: 2.17 angstrom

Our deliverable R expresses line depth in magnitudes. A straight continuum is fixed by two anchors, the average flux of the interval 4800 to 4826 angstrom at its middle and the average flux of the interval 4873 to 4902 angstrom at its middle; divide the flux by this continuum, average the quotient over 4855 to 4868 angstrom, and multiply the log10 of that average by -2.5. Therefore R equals 0.174 mag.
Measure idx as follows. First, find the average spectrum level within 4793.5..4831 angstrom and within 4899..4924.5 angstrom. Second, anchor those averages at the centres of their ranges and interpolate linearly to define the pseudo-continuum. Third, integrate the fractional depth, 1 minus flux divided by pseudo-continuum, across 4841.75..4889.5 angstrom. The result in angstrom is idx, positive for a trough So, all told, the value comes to 6.2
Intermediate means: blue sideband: 10.4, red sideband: 9.99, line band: 8.87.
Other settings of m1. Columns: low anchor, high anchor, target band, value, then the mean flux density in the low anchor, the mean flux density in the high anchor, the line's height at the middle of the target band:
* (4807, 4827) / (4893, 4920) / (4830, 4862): 2.9 angstrom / 10.2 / 10.1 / 10.2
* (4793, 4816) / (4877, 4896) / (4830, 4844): 1.0 angstrom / 10.6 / 9.02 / 10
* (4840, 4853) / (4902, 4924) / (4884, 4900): 0.7 angstrom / 9.43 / 9.88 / 9.74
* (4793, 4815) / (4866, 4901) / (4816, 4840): 0.7 angstrom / 10.7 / 9.17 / 10.2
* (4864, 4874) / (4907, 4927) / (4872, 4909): -1.7 angstrom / 8.46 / 9.83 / 9.07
